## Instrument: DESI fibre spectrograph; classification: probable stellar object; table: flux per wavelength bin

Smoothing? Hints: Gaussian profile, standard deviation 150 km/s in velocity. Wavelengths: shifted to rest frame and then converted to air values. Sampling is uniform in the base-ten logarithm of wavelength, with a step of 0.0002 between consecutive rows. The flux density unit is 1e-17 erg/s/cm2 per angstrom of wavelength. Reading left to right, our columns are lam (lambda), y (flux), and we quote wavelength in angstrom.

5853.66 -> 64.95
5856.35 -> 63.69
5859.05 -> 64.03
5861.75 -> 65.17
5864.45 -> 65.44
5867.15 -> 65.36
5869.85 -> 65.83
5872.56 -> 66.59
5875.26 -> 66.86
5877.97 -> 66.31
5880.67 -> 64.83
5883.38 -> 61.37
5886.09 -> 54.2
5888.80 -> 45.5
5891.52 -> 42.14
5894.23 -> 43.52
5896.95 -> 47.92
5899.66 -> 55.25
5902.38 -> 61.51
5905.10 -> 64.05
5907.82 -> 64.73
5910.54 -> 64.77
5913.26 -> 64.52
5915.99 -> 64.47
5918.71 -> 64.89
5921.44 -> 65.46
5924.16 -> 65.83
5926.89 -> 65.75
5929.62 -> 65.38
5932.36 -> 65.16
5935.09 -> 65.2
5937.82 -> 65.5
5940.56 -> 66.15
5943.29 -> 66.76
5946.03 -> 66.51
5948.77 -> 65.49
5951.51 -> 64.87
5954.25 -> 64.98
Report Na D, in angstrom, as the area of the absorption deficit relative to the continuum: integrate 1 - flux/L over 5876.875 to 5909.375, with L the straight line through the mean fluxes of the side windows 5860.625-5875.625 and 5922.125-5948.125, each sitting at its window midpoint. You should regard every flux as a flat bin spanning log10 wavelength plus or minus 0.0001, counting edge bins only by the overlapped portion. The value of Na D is 4.9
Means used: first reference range 65.8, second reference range 65.8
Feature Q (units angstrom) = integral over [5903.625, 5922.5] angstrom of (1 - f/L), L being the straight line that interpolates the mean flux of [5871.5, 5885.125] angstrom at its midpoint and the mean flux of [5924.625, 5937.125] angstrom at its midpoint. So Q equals 0.2 angstrom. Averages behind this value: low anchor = 64.9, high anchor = 65.4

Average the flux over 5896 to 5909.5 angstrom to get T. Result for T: 59.2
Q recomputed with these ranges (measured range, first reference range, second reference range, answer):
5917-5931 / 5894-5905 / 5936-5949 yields -1.0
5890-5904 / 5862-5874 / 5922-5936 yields 3.3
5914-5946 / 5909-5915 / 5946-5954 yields -0.3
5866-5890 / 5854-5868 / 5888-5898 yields -3.5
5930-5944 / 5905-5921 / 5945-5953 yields -0.1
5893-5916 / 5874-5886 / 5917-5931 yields 2.1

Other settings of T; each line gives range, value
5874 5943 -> 60.9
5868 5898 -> 57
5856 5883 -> 65.3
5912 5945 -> 65.4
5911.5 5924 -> 65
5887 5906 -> 51.2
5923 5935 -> 65.5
